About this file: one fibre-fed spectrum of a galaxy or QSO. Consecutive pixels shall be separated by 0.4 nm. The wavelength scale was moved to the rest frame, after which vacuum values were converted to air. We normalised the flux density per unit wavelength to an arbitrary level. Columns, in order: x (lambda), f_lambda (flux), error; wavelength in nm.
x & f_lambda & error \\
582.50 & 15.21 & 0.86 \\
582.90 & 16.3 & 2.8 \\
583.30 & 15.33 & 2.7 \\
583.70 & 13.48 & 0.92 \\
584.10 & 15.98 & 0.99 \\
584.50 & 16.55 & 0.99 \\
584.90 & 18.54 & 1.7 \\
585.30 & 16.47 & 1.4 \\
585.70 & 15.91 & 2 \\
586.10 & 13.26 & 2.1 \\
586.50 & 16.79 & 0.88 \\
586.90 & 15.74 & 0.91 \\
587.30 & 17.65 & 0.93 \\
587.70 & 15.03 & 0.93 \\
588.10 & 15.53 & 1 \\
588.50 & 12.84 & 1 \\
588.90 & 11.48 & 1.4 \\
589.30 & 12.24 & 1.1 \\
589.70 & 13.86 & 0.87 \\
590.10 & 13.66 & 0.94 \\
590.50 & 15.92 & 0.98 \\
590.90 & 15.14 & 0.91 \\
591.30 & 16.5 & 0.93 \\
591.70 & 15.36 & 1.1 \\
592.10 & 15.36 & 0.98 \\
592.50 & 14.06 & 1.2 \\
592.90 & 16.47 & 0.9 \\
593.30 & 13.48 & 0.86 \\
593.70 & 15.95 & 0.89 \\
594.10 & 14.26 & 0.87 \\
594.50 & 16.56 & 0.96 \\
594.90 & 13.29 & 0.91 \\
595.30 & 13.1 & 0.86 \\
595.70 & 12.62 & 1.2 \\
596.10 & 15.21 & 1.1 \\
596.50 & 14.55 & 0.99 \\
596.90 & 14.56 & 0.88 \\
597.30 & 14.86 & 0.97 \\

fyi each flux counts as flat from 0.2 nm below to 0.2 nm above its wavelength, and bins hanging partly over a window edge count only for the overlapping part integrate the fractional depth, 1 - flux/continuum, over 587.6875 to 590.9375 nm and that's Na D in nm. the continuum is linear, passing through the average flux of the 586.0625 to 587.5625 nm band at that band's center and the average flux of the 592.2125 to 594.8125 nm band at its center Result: 0.39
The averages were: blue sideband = 16.1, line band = 13.8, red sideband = 15.1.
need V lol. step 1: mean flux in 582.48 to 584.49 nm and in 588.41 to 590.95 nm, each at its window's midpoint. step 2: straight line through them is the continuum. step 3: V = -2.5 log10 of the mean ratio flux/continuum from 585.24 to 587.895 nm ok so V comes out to -0.10 mag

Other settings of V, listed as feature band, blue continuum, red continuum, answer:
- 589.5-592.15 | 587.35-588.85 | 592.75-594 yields -0.02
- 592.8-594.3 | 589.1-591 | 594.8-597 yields -0.07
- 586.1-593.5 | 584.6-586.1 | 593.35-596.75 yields 0.05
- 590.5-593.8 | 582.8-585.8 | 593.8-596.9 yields -0.04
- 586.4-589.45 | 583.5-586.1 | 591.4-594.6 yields 0.07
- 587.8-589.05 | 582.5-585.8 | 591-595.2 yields 0.16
